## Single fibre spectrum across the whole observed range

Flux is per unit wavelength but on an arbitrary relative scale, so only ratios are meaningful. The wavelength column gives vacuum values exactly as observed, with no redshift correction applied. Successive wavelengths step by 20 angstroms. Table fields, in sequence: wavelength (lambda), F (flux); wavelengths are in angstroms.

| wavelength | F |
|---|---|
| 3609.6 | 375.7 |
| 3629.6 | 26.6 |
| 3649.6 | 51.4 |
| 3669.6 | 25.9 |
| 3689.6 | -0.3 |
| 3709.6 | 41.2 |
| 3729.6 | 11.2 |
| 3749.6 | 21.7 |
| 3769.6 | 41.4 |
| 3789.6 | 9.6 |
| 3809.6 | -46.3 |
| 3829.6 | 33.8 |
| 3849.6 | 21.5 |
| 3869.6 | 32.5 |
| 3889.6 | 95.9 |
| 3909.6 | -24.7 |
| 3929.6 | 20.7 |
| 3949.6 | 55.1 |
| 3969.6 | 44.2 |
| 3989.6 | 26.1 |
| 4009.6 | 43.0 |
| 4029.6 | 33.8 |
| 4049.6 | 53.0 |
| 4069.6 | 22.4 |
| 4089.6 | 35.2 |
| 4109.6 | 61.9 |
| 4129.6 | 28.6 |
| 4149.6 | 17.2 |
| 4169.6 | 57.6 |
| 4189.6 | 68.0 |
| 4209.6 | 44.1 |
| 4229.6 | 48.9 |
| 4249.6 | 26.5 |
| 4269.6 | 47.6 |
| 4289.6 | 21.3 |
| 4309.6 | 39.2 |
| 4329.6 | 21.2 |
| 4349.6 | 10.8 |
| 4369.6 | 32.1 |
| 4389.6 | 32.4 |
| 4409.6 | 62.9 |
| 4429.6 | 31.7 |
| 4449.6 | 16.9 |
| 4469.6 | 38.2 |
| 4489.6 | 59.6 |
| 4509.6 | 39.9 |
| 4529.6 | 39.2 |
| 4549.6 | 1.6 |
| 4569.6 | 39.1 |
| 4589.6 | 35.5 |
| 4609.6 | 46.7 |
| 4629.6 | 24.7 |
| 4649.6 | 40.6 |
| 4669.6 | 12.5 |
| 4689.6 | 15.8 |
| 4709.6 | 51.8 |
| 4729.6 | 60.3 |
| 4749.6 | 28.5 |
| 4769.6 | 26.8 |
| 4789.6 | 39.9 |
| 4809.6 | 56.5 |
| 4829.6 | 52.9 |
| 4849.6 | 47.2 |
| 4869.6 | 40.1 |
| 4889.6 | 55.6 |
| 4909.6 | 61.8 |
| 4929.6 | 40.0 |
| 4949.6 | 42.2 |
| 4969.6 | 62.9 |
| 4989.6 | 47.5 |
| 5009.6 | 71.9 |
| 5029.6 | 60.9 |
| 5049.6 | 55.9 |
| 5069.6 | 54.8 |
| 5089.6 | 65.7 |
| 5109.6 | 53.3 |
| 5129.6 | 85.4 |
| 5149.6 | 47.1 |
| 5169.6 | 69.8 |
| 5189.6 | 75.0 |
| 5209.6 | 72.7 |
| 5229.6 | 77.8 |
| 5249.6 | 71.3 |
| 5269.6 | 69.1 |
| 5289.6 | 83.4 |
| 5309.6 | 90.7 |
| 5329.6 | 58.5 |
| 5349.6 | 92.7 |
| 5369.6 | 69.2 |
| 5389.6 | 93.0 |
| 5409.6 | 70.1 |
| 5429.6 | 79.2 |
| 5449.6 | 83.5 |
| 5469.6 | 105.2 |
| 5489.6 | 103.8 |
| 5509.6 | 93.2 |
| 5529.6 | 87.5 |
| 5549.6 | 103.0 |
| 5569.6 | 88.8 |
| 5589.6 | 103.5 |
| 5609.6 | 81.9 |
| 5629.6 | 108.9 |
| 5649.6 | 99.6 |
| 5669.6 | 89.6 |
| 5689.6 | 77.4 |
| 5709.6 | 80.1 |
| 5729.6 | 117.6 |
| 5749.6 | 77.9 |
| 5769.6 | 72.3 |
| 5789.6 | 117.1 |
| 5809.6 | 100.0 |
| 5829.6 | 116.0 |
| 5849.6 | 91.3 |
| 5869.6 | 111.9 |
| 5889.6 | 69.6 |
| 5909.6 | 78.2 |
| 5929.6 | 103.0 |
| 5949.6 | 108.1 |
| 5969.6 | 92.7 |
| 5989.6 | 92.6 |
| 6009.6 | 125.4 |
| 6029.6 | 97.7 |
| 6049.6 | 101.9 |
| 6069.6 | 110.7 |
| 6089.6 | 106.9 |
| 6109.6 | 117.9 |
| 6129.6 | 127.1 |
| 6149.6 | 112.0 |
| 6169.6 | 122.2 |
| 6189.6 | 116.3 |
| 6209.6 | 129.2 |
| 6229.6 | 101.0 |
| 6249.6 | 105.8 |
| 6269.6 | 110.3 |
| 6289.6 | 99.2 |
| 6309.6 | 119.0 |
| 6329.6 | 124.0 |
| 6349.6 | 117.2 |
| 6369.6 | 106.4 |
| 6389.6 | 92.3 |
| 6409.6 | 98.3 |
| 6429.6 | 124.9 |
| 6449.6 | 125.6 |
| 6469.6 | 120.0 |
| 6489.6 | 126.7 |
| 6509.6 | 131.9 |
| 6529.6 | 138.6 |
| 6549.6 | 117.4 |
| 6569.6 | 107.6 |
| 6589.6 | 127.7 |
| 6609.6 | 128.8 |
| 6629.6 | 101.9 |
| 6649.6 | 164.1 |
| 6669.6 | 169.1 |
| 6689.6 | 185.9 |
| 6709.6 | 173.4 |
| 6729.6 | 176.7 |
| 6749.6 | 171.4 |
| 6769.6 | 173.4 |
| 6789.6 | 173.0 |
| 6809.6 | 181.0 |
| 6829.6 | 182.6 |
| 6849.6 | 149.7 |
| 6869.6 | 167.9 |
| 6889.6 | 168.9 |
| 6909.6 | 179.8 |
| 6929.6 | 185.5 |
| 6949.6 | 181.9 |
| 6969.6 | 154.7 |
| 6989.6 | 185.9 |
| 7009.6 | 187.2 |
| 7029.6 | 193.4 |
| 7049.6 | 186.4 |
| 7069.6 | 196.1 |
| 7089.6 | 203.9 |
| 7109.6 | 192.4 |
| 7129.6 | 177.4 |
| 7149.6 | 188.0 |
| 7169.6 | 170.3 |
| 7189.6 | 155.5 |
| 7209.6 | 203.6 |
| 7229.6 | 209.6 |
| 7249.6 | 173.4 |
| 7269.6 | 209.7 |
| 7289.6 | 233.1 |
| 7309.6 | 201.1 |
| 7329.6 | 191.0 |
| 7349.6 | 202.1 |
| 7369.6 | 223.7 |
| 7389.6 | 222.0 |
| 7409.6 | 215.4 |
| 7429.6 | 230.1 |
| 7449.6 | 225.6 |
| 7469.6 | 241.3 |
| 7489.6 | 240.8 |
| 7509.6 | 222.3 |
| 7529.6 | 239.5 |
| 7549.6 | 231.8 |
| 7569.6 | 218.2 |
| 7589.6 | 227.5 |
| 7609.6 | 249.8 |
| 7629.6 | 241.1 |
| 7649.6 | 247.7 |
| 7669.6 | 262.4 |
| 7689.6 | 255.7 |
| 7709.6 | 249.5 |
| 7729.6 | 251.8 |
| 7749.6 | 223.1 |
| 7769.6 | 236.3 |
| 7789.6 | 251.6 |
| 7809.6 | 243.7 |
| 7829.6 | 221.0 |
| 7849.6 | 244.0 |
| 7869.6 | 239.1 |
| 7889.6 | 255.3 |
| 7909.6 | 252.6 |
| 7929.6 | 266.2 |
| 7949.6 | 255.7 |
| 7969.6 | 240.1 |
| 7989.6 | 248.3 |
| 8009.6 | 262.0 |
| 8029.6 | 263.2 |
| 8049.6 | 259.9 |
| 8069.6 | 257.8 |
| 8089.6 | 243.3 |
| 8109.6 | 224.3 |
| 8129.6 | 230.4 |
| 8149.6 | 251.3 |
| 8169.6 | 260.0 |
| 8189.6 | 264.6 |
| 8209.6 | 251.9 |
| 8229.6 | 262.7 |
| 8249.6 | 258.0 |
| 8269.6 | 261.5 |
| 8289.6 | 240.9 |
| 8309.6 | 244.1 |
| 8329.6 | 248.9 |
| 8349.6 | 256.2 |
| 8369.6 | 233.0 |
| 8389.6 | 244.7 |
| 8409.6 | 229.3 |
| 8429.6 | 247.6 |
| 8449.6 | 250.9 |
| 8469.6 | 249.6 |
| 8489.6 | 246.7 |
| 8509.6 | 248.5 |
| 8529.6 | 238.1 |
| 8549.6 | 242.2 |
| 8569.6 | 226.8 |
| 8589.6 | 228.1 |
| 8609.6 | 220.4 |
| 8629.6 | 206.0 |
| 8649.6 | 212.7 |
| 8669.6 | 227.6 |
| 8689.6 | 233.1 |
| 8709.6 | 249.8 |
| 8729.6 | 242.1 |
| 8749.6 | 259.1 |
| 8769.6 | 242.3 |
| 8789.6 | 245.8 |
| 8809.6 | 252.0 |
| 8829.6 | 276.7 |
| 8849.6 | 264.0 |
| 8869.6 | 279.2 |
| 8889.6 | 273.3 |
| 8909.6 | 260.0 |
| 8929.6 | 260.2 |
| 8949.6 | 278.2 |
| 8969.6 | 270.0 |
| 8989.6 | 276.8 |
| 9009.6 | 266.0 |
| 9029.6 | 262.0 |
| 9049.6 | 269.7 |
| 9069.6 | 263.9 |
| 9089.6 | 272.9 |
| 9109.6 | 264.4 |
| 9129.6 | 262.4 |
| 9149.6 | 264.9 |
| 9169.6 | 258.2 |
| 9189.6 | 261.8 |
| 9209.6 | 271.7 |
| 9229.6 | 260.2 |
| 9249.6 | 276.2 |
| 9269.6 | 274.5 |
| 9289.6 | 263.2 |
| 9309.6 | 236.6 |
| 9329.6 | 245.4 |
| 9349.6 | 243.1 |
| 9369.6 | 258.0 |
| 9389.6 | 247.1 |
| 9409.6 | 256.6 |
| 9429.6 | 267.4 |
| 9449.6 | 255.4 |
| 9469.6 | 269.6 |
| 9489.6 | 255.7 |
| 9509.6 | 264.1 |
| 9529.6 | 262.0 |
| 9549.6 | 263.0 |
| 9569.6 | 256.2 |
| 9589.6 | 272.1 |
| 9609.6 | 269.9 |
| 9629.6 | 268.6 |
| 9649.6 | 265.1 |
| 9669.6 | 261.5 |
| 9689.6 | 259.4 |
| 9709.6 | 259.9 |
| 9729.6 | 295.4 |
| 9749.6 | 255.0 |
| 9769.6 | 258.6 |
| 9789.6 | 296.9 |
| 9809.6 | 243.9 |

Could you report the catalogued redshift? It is 0.67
